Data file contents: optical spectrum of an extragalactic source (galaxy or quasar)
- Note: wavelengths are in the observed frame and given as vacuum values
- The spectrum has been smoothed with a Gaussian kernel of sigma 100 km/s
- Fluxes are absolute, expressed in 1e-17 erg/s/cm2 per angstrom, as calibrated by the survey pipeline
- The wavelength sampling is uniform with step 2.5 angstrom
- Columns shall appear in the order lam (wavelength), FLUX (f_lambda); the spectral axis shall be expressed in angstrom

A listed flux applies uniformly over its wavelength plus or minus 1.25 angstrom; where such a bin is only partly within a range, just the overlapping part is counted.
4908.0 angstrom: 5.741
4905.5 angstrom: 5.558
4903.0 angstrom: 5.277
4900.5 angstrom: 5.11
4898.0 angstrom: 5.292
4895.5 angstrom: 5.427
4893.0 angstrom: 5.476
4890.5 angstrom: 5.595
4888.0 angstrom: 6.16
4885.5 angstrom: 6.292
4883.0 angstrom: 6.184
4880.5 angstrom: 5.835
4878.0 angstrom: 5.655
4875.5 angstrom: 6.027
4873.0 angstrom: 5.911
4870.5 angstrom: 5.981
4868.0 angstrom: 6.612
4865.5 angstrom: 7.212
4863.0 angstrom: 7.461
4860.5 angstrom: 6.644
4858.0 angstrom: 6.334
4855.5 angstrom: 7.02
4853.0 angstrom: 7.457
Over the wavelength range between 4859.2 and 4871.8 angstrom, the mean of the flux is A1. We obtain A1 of 6.78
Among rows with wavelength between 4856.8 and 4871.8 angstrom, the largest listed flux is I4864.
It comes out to 7.461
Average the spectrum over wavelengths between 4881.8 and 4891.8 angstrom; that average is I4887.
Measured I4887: 6.05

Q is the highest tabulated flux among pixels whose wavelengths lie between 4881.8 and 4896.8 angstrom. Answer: 6.292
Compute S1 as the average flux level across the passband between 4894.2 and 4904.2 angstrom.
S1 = 5.28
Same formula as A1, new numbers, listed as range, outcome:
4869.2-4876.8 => 5.98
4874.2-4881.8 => 5.84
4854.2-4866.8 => 6.93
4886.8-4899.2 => 5.59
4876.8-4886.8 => 5.99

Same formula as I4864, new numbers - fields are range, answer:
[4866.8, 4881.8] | 6.612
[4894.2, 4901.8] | 5.427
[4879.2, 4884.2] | 6.184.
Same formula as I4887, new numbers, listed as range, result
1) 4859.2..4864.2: 7.04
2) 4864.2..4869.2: 6.92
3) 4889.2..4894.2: 5.54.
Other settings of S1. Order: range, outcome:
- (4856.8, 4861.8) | 6.5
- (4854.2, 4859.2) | 6.69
